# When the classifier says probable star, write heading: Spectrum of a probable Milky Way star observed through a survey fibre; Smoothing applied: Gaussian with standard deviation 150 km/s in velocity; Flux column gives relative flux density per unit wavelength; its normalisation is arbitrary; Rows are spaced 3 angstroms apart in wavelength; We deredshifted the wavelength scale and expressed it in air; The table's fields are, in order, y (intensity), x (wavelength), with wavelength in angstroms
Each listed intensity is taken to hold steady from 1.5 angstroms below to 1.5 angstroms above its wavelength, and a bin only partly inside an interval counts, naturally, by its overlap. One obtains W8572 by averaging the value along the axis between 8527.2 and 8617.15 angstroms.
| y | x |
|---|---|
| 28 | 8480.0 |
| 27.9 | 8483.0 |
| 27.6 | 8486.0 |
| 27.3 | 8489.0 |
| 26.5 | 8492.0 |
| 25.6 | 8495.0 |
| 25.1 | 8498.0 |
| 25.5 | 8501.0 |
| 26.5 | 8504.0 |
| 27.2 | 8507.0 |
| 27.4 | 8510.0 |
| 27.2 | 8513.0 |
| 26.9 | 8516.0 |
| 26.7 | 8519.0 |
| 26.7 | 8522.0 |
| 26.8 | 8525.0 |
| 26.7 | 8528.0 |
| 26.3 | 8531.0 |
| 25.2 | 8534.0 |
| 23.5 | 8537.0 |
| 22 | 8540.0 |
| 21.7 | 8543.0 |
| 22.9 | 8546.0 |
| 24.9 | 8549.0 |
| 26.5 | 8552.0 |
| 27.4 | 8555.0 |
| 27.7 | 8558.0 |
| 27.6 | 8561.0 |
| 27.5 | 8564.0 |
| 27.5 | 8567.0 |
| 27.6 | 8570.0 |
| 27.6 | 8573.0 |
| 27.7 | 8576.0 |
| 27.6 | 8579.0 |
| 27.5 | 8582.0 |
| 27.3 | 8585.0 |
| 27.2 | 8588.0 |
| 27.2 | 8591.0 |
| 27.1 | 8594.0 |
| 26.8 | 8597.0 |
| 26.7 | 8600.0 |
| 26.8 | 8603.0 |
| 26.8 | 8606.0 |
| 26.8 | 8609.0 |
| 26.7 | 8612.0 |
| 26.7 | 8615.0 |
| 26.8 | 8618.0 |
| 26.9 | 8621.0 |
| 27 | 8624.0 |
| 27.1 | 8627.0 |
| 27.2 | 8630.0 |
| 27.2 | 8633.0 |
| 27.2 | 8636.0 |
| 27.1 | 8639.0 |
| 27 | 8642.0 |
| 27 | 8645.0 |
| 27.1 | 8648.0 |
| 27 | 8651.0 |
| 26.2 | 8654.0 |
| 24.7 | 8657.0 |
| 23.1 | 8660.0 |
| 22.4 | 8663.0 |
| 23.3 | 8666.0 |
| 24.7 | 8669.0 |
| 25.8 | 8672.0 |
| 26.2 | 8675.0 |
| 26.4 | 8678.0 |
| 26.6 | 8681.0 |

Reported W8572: 26.4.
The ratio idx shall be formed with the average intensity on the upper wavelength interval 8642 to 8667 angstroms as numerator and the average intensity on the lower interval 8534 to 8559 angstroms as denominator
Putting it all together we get 1.03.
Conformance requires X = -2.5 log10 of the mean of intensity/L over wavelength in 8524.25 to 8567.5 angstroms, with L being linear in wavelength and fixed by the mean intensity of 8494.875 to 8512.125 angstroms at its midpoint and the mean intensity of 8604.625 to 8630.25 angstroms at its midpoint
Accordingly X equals 0.04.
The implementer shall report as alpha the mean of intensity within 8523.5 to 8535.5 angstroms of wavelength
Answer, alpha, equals 26.2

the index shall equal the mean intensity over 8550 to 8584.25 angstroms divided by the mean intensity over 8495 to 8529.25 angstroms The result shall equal 1.0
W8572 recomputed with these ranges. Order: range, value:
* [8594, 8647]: 26.9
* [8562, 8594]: 27.5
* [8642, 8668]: 25.2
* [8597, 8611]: 26.8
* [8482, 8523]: 26.7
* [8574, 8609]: 27.1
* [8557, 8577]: 27.6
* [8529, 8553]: 24.1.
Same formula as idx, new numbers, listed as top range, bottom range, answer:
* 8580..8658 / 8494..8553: 1.05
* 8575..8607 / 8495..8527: 1.02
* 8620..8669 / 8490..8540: 1.00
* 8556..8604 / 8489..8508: 1.05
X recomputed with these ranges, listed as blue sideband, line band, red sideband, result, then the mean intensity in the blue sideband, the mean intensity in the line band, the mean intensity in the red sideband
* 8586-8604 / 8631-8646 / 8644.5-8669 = -0.06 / 27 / 27.1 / 25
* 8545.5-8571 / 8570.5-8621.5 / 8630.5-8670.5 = -0.03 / 26.7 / 27.1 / 25.7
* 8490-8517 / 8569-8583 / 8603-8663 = -0.05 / 26.4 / 27.6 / 26.5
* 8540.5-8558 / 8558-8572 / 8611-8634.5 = -0.10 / 24.8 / 27.6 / 27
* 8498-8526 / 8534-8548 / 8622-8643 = 0.17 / 26.7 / 22.9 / 27.1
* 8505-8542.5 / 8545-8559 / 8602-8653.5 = 0.01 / 25.9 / 25.9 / 27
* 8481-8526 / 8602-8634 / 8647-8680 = -0.05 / 26.7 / 26.9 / 25.2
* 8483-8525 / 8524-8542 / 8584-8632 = 0.08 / 26.7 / 24.9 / 26.9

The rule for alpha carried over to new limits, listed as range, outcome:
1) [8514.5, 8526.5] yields 26.8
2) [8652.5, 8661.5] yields 24.7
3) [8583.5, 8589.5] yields 27.2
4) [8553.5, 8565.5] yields 27.6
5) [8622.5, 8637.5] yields 27.1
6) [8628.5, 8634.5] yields 27.2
